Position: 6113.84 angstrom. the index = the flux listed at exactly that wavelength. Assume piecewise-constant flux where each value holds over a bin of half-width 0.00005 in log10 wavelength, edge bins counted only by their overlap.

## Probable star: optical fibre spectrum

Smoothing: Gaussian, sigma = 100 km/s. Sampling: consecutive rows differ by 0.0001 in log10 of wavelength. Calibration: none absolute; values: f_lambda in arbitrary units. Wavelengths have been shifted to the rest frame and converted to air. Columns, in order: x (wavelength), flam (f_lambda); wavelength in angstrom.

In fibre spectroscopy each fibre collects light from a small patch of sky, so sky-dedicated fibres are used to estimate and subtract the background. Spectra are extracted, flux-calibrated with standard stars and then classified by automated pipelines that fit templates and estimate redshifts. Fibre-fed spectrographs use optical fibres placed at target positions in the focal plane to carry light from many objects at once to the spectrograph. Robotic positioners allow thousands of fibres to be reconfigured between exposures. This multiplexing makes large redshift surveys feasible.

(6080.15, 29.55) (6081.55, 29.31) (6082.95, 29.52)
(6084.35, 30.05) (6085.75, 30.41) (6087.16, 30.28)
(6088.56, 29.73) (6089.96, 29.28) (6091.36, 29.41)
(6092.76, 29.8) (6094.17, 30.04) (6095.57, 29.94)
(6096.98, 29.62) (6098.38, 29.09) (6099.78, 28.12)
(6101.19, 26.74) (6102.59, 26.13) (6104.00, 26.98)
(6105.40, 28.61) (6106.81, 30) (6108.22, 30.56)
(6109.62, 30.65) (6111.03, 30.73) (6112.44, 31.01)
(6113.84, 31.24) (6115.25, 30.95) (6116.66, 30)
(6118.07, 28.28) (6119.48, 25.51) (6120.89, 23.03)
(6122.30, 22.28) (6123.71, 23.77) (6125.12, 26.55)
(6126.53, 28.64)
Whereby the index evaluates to 31.24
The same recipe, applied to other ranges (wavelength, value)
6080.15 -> 29.55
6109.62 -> 30.65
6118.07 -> 28.28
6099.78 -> 28.12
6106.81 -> 30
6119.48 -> 25.51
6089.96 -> 29.28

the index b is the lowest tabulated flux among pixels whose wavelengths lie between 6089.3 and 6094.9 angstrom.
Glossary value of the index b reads 29.28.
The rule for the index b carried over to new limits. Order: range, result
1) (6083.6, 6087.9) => 30.05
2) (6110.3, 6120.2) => 25.51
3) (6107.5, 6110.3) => 30.56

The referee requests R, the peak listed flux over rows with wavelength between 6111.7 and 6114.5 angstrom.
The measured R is 31.24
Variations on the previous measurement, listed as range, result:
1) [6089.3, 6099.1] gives 30.04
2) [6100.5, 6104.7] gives 26.98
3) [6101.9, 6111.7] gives 30.73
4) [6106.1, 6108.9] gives 30.56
